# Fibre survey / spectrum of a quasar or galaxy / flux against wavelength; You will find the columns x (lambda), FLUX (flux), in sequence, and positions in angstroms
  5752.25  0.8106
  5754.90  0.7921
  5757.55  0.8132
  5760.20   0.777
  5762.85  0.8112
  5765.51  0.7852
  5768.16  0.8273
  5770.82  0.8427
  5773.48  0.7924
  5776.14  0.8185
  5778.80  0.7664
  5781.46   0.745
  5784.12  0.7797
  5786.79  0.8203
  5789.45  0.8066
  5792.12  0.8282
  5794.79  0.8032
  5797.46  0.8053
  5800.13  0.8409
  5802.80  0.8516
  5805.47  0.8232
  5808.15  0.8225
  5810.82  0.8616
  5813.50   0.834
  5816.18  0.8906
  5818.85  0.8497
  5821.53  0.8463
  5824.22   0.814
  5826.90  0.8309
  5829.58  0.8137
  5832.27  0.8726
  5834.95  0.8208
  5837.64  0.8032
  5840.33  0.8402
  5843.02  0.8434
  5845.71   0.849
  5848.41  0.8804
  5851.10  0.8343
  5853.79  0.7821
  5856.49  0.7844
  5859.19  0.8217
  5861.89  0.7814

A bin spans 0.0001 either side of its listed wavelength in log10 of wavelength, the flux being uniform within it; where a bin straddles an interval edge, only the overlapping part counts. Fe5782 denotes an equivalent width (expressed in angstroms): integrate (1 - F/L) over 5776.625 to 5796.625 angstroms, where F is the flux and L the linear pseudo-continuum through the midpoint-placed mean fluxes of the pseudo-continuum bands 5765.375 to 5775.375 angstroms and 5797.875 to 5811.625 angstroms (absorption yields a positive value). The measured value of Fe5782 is 0.76 angstroms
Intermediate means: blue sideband 0.815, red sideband 0.837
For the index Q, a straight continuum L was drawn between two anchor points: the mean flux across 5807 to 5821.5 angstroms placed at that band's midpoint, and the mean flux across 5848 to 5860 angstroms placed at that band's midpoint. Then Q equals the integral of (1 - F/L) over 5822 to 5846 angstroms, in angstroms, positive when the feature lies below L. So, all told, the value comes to 0.1 angstroms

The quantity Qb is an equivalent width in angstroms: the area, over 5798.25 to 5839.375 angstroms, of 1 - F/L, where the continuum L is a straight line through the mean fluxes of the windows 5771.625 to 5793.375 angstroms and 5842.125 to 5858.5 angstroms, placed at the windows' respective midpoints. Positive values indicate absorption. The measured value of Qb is -1.3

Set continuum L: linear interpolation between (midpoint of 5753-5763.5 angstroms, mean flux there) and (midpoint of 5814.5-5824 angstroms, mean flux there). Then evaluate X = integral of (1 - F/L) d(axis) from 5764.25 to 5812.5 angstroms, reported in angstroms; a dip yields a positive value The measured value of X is 0.8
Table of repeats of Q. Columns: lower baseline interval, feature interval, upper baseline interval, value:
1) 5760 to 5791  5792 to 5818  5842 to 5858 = -0.8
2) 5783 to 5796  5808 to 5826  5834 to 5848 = -0.5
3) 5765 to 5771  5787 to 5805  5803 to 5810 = 0.1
